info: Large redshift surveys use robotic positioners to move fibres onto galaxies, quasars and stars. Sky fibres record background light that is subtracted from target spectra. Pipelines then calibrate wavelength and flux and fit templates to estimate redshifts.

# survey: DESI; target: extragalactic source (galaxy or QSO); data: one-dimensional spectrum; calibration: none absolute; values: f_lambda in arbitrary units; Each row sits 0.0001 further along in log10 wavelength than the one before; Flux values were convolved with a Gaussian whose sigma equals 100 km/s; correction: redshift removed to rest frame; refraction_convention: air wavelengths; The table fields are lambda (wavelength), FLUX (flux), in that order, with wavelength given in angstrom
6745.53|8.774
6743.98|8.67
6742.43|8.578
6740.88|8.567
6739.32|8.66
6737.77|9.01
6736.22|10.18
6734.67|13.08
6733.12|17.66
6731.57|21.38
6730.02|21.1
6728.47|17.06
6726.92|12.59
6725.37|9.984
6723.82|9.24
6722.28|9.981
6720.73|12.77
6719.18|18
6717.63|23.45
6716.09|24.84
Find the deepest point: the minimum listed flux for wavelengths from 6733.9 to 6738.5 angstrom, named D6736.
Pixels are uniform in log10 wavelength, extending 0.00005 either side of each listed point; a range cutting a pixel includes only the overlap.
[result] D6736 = 9.01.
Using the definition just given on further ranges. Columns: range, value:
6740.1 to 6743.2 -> 8.567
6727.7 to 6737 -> 10.18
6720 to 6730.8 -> 9.24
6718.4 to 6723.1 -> 9.981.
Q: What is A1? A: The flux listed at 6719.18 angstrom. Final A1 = 18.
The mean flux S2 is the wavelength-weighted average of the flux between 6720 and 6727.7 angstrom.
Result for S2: 10.9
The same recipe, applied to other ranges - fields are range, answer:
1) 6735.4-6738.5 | 9.66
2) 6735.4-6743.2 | 9.02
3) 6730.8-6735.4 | 17.4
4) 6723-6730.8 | 14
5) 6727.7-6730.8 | 19.1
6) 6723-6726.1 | 9.63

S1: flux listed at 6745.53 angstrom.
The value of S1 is 8.774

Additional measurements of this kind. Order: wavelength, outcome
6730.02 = 21.1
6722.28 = 9.981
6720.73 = 12.77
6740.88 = 8.567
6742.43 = 8.578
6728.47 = 17.06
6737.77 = 9.01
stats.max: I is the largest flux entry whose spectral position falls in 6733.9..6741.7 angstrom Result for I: 13.08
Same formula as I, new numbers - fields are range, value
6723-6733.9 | 21.38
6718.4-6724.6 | 18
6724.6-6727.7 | 12.59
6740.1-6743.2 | 8.578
